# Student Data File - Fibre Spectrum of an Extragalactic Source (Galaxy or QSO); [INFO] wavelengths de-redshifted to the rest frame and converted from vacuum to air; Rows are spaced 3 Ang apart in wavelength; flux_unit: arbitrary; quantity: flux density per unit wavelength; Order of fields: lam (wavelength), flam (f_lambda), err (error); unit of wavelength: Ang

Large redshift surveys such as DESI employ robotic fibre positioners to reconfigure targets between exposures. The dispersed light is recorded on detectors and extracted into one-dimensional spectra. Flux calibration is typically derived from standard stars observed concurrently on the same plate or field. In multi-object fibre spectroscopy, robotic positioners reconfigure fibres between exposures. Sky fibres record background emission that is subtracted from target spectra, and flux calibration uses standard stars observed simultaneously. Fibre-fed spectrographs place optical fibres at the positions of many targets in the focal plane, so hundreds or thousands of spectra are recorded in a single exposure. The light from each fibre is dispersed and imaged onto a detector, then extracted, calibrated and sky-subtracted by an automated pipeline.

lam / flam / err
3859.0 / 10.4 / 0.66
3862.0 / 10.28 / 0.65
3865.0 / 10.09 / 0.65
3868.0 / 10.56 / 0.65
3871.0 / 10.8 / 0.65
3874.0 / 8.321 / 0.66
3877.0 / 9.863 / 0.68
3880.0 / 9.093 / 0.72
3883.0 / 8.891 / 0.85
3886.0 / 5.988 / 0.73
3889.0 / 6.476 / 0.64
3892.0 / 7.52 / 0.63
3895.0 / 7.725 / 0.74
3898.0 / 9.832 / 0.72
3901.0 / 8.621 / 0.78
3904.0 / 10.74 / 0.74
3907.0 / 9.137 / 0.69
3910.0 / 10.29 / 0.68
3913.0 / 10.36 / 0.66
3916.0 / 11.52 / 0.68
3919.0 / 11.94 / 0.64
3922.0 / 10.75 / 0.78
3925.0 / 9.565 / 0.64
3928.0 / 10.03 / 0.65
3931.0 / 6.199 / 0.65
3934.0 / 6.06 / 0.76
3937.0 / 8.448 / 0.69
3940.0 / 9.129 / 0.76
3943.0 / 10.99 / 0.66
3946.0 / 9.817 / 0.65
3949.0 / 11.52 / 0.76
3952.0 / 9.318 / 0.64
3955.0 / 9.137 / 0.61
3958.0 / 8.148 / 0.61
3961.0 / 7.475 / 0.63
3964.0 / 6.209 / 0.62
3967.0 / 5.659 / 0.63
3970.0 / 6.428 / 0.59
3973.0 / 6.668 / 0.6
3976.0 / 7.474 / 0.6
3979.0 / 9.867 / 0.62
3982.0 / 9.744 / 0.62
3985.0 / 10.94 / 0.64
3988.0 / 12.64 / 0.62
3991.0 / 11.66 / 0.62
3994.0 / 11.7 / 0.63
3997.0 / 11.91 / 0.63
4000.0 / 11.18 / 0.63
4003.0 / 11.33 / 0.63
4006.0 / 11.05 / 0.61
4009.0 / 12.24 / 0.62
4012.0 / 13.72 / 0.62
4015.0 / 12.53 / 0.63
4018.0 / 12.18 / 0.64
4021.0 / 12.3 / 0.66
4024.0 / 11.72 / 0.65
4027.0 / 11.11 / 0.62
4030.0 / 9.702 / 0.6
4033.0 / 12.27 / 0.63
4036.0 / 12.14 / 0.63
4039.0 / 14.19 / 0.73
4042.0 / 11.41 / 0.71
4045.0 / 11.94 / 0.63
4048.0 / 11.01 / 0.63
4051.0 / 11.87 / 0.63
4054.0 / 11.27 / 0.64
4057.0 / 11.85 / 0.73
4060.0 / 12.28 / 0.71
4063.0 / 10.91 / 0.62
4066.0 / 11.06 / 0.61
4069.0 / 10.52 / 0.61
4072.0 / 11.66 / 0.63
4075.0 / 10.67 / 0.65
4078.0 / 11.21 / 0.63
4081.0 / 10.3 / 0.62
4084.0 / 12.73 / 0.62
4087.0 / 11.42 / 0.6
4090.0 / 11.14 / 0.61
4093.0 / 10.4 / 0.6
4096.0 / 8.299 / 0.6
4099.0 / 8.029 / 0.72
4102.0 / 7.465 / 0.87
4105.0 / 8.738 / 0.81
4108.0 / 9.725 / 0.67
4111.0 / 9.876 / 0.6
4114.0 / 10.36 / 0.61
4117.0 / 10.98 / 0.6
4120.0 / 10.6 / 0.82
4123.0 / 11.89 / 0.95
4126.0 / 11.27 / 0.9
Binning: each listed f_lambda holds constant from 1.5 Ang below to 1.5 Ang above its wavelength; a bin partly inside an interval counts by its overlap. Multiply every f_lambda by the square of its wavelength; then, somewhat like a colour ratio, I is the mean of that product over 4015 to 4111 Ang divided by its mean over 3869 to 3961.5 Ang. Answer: 1.29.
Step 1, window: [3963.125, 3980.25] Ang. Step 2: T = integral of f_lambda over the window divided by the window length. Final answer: 7.04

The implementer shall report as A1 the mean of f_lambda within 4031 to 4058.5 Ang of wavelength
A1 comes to 12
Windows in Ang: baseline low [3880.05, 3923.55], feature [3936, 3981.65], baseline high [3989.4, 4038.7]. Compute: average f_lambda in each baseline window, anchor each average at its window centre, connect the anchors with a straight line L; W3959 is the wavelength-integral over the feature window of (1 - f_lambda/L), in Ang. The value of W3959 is 9.0 Ang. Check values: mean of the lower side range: 9.27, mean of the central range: 8.45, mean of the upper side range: 11.9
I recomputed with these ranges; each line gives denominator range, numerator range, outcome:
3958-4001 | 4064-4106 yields 1.18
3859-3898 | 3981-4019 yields 1.41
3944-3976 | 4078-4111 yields 1.31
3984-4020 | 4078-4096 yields 0.96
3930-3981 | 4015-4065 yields 1.50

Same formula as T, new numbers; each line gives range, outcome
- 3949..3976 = 7.62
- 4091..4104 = 8.66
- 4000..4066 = 11.8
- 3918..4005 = 9.37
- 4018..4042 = 11.9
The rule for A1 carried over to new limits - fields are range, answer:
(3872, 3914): 8.78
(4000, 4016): 12.1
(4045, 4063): 11.6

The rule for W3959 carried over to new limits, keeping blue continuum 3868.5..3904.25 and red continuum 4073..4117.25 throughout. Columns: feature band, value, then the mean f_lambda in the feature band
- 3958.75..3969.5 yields 3.1 Ang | 6.56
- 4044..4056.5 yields -2.3 Ang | 11.5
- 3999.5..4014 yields -3.8 Ang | 12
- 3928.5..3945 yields 1.2 Ang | 8.33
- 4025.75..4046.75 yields -4.7 Ang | 11.8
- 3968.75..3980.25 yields 2.1 Ang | 7.59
